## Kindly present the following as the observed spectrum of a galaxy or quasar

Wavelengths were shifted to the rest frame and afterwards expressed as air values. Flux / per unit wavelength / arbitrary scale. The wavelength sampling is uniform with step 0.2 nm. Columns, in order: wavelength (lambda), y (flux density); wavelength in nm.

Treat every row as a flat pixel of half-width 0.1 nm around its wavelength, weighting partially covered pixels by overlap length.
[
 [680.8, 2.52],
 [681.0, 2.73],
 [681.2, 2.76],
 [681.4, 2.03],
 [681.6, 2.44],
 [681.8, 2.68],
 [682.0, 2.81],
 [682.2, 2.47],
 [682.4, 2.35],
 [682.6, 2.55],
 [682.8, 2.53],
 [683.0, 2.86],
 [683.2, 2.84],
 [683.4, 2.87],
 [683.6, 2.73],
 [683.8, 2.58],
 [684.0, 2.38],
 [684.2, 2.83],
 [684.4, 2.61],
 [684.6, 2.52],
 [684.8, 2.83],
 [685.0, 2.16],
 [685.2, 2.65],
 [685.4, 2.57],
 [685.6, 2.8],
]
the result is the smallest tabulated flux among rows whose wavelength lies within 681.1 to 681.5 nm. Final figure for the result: 2.03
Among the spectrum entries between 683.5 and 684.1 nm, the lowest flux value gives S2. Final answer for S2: 2.38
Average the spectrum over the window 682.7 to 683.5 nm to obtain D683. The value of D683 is 2.77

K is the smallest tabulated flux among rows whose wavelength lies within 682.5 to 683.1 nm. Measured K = 2.53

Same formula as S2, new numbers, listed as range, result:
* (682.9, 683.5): 2.84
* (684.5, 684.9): 2.52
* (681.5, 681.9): 2.44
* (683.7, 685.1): 2.16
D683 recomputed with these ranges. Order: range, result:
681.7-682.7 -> 2.57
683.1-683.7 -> 2.81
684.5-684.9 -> 2.67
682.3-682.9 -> 2.48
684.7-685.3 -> 2.55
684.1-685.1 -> 2.59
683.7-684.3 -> 2.6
